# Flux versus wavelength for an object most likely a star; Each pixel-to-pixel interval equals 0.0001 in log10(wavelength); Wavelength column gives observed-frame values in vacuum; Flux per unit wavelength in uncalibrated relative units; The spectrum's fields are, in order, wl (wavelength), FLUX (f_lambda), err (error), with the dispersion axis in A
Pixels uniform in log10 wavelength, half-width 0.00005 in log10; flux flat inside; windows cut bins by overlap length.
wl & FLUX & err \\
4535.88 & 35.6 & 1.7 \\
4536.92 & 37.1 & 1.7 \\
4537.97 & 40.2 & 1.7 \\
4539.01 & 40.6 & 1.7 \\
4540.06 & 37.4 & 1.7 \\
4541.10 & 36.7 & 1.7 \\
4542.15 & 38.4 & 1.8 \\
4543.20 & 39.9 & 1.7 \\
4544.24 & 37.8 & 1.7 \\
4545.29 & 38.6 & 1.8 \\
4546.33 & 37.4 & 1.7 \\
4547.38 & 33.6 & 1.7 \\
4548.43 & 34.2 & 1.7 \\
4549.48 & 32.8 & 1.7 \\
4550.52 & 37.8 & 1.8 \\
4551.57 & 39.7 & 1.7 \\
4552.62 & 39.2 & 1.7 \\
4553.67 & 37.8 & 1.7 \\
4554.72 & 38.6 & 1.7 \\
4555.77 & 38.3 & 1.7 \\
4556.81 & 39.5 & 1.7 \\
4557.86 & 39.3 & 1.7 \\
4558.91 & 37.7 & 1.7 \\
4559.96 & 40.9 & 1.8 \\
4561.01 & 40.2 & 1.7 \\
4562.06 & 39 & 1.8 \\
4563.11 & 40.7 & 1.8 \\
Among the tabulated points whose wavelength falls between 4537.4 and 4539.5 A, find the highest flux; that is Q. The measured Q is 40.6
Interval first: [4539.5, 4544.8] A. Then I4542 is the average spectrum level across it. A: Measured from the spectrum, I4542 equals 38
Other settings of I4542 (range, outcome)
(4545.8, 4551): 35.2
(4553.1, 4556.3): 38.3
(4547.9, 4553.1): 36.7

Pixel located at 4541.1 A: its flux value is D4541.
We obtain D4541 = 36.7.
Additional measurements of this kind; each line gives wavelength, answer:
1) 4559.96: 40.9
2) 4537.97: 40.2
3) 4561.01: 40.2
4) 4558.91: 37.7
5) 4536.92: 37.1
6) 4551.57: 39.7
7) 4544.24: 37.8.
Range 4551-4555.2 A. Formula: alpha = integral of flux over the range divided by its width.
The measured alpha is 38.8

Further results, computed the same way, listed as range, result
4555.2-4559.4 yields 38.8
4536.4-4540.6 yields 38.8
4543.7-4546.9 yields 38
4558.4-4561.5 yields 39.6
